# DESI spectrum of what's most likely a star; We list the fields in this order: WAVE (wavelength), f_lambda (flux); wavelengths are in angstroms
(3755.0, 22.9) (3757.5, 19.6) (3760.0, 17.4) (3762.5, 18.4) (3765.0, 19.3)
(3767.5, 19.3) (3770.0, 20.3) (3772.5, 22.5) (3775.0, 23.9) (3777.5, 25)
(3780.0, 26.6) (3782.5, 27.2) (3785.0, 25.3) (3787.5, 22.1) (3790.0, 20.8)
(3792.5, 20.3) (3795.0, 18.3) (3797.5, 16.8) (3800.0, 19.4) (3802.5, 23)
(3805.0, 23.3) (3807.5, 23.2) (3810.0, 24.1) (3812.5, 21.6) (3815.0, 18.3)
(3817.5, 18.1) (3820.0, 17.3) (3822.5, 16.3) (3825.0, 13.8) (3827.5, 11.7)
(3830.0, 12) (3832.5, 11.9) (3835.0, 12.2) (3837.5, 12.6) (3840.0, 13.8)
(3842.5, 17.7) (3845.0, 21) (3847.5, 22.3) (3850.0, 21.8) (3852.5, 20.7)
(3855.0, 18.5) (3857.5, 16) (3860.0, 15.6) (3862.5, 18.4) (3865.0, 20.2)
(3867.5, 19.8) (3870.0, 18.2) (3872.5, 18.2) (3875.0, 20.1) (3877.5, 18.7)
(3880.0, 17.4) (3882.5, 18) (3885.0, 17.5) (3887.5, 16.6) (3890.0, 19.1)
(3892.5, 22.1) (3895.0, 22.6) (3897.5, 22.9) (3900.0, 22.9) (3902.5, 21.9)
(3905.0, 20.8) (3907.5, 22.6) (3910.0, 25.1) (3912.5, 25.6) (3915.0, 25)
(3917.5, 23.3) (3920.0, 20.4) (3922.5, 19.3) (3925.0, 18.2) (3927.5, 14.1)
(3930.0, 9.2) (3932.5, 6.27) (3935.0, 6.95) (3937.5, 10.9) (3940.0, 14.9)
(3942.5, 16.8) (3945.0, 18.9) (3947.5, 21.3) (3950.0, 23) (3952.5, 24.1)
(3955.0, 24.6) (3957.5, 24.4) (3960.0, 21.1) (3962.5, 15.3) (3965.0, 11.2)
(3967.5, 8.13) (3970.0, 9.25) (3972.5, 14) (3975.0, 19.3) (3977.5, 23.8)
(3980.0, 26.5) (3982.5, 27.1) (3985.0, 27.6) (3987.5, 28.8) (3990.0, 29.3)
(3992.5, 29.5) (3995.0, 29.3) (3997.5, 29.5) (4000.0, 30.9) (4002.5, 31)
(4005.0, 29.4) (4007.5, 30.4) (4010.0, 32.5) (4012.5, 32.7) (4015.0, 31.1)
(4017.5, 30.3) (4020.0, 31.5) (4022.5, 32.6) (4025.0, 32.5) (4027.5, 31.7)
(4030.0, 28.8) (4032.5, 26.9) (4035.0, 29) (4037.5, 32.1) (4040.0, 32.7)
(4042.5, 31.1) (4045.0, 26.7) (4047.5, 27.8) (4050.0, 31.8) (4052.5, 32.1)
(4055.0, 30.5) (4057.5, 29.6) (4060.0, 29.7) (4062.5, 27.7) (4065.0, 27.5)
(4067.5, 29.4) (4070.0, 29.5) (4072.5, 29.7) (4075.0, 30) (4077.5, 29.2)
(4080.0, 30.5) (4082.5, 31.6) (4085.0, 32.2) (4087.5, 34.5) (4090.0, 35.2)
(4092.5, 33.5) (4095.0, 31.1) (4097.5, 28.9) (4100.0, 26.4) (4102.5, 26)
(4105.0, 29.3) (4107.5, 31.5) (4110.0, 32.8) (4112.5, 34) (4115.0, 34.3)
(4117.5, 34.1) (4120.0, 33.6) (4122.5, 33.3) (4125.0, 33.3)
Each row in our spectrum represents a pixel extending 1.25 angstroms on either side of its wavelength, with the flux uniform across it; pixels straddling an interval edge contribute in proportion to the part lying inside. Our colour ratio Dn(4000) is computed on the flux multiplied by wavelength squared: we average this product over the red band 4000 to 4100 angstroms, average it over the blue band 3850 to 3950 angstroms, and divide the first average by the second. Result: 1.8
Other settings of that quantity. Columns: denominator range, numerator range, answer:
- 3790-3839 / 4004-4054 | 1.94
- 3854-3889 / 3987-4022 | 1.81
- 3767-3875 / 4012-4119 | 1.80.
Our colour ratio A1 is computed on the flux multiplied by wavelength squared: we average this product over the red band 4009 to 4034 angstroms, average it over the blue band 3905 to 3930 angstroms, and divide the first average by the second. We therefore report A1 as 1.57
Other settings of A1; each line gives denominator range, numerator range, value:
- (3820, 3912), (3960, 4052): 1.57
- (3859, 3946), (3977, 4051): 1.71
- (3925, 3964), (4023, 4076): 1.87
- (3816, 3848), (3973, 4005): 1.95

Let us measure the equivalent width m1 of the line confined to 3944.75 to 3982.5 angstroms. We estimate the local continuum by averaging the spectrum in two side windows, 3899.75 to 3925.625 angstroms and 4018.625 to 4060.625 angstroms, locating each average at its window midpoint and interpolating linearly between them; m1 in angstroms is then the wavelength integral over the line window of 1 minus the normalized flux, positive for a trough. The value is 9.3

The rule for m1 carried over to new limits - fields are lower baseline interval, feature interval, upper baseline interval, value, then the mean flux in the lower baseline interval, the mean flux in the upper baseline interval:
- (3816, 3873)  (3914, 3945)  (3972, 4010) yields 10.0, 16.9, 27.5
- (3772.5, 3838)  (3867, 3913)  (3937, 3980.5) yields -4.1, 19.6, 18.2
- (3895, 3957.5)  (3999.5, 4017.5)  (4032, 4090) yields -3.6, 19.3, 30.2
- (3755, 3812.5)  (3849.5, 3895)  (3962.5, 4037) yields 9.4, 21.7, 26.6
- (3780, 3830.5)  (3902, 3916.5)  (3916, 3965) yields -4.5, 19.9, 17.4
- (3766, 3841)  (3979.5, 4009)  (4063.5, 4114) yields -2.5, 19.4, 30.6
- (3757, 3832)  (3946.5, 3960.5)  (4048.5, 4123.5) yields 1.5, 20.1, 31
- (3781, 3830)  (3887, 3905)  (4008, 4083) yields 1.9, 19.9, 30.3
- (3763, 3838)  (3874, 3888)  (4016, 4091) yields 3.0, 19.6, 30.5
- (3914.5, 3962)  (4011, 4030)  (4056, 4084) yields -4.9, 17.9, 29.5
